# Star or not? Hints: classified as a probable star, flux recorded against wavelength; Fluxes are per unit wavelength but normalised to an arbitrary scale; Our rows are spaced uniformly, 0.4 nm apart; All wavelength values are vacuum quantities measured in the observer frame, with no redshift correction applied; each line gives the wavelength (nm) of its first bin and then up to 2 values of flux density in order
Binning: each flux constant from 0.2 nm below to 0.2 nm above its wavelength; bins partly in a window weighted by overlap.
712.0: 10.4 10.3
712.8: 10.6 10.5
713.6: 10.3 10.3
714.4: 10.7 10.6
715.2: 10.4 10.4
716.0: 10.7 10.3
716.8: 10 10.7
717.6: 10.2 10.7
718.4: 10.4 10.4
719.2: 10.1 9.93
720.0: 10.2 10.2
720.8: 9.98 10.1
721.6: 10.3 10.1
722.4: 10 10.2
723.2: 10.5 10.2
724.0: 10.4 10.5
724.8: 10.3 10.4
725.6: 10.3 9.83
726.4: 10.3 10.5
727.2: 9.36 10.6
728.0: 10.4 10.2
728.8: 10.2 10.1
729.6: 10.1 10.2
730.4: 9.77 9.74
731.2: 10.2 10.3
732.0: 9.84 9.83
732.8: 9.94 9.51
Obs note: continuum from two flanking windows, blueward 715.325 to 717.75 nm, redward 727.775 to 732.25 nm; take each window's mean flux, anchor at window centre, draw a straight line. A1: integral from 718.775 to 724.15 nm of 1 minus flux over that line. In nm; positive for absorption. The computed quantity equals 0.05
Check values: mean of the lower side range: 10.4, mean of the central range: 10.2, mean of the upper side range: 10.1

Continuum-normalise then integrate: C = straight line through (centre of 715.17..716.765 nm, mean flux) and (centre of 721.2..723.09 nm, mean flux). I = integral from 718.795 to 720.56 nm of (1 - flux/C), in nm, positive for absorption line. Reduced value 0.02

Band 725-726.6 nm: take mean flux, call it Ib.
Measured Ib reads 10.2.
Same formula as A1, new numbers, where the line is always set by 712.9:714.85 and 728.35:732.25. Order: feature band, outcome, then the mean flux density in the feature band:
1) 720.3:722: 0.025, 10.1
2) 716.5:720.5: 0.028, 10.3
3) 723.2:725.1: -0.029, 10.4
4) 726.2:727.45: 0.009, 10.1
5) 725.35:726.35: 0.005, 10.1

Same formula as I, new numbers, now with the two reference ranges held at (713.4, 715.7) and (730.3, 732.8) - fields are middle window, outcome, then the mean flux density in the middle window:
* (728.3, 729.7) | -0.02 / 10.1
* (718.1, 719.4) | 0.00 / 10.3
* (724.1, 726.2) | -0.03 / 10.3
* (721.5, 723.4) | 0.00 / 10.2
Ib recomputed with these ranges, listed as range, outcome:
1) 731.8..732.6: 9.84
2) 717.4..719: 10.4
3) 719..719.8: 10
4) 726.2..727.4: 10.1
